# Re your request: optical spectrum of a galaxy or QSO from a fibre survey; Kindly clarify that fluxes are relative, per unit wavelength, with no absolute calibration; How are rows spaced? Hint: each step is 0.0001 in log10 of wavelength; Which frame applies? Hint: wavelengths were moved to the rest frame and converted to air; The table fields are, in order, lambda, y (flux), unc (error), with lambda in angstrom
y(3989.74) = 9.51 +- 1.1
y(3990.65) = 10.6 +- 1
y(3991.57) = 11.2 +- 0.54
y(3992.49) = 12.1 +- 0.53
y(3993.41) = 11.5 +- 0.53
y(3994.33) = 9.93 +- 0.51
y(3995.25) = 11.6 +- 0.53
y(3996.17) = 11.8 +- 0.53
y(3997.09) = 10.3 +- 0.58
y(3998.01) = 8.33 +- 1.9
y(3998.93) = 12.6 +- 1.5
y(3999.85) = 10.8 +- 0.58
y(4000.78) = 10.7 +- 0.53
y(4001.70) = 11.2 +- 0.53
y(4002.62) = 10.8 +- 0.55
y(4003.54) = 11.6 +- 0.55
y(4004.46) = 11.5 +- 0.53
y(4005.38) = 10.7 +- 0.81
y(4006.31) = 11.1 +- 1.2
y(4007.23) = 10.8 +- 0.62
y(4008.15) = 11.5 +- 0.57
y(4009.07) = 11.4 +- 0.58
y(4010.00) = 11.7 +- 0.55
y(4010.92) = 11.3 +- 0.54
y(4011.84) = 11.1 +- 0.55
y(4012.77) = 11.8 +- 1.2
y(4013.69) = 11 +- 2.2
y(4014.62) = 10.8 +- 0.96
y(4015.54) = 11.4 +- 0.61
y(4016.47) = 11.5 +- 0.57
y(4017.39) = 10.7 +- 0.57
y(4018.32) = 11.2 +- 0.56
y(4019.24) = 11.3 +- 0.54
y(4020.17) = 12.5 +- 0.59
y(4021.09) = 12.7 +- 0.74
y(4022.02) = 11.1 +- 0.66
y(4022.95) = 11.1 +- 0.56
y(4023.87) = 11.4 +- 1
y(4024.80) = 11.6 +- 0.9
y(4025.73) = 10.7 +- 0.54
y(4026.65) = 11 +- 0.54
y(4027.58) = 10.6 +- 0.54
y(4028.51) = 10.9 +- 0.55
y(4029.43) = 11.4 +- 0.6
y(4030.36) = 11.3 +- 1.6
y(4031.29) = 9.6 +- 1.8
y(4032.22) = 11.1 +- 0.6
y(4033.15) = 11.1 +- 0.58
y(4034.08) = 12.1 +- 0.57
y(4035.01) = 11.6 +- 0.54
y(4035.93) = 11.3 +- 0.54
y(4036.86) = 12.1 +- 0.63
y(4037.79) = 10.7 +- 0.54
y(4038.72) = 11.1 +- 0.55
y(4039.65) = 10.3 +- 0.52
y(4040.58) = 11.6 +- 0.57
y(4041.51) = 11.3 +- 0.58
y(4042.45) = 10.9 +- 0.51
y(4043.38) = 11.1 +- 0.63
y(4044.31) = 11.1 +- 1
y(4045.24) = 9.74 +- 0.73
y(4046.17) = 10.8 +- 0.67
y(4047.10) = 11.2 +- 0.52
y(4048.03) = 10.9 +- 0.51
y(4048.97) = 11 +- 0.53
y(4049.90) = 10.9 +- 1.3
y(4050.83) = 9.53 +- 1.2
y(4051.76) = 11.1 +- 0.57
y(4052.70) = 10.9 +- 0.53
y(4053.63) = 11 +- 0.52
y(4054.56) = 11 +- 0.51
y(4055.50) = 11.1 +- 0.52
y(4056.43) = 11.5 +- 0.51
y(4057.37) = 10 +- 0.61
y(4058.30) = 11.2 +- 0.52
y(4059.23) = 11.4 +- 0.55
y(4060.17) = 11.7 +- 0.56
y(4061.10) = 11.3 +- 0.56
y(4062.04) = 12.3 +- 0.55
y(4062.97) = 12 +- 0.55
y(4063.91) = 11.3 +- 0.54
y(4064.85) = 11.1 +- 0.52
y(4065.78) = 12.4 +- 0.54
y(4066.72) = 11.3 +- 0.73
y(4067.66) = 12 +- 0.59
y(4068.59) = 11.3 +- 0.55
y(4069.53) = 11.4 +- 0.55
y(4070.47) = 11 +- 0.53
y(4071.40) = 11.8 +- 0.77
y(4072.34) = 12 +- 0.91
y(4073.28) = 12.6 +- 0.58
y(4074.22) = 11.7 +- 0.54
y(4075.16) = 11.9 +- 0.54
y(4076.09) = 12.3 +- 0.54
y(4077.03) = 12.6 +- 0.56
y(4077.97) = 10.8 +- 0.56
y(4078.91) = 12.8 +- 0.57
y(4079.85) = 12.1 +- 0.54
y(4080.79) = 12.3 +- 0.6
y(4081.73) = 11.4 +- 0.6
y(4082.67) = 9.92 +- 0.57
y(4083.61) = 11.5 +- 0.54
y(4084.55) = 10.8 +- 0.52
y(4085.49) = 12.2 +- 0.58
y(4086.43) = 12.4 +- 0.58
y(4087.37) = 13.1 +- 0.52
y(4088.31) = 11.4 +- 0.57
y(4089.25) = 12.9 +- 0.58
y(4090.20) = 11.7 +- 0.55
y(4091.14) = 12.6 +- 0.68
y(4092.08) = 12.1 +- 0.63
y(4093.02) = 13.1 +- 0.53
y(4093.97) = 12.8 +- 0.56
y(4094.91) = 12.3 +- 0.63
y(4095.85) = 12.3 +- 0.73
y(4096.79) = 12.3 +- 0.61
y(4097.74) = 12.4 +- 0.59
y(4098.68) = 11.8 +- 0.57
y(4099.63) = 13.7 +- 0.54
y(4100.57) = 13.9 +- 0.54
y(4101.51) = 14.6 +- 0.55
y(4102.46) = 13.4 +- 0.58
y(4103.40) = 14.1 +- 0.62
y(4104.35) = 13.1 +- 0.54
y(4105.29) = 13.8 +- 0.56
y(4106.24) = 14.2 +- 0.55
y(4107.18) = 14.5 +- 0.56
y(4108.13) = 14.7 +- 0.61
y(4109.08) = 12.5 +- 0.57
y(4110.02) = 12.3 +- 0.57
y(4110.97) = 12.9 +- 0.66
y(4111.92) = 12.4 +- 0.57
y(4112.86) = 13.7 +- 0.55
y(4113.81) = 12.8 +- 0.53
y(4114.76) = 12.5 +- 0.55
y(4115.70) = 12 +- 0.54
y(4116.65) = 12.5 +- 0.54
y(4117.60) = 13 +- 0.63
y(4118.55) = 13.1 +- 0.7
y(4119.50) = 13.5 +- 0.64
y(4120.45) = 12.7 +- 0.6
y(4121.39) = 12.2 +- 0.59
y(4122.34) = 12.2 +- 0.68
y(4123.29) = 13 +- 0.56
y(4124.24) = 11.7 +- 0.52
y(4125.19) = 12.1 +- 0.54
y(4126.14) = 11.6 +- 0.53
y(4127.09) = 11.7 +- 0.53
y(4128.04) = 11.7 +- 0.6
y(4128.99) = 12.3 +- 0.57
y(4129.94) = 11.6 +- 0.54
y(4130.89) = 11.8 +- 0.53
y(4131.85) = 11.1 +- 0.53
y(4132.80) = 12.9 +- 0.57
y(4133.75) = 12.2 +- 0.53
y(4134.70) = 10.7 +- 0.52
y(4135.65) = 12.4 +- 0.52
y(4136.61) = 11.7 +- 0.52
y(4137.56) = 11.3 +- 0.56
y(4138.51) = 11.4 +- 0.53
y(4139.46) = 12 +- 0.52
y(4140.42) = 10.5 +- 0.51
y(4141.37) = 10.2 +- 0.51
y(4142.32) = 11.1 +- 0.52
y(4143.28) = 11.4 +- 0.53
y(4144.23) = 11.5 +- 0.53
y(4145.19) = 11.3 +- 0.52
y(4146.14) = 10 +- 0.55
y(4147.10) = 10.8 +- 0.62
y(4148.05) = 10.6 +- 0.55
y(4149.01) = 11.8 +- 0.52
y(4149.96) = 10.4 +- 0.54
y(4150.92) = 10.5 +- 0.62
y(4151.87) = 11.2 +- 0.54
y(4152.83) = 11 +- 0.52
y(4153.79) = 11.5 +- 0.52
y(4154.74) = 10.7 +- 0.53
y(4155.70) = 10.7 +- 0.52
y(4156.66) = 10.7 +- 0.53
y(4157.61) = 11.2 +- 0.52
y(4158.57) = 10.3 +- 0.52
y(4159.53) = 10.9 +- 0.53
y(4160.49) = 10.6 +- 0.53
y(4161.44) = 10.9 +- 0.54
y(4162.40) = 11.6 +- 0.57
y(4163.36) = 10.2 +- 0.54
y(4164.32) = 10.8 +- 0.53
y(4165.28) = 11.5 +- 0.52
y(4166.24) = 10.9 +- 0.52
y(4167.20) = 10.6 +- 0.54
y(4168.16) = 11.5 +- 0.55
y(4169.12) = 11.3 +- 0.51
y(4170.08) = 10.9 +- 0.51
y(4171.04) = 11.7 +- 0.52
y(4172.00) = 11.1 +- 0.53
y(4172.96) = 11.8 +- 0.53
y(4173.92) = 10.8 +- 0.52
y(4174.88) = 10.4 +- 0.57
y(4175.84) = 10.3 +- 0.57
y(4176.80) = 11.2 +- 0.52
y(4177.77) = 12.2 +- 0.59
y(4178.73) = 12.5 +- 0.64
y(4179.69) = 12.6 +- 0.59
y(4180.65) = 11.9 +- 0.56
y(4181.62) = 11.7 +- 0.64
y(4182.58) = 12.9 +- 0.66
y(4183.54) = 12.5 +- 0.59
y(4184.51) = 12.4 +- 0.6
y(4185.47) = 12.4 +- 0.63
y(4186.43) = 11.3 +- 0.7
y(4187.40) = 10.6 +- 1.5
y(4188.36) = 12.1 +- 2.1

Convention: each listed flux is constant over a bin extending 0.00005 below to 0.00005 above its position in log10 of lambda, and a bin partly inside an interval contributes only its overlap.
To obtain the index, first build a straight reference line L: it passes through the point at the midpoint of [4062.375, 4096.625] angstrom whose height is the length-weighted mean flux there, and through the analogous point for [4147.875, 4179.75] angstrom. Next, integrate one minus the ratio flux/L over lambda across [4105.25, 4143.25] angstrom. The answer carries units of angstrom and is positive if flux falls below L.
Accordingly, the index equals -2.7 angstrom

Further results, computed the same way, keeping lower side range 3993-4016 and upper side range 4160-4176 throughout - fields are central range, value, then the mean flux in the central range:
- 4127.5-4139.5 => -0.8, 11.8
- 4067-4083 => -1.0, 11.8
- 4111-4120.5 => -1.5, 12.8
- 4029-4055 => 0.2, 11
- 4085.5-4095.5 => -1.2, 12.4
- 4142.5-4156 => 0.1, 11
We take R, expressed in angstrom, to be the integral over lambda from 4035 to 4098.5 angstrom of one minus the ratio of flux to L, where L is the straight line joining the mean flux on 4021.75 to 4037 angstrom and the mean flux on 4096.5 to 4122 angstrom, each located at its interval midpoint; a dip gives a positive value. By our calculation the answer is 2.8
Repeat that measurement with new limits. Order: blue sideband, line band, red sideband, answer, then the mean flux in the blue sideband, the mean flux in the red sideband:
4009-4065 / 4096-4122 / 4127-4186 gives -4.3 angstrom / 11.2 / 11.3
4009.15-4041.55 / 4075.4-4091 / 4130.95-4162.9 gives -1.0 angstrom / 11.3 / 11.1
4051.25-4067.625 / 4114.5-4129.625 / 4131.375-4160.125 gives -1.6 angstrom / 11.3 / 11.1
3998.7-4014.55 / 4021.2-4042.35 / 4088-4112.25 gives 1.0 angstrom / 11.2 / 13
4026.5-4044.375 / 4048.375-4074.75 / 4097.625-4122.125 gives 1.1 angstrom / 11.1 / 13.2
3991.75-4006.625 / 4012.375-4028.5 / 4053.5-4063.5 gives -0.2 angstrom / 11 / 11.3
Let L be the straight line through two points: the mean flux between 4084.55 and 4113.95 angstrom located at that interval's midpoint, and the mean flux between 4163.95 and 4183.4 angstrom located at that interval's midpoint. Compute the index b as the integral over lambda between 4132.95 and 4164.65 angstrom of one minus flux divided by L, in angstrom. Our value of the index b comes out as 2.38 angstrom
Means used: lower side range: 12.9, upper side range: 11.5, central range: 11.1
